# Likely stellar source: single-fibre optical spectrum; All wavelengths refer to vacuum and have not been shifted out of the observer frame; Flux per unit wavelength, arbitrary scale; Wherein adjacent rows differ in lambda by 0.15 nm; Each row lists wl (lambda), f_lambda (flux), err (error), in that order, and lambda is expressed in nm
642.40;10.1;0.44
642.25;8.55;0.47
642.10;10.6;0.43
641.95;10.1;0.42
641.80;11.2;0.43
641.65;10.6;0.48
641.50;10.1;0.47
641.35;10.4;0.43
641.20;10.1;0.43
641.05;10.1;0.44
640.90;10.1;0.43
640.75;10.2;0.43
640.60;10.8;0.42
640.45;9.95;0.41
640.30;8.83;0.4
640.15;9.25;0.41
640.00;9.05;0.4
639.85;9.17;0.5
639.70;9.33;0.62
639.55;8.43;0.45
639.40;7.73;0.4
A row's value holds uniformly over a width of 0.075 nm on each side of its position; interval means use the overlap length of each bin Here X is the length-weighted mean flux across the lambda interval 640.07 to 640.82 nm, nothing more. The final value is 9.8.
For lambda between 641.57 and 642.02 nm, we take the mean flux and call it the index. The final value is 10.6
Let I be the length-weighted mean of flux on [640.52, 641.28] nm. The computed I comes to 10.3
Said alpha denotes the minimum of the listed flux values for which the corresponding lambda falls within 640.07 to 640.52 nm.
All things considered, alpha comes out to 8.83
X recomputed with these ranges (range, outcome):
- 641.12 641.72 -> 10.3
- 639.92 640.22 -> 9.15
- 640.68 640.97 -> 10.2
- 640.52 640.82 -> 10.5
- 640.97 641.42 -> 10.2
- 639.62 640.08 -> 9.18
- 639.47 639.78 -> 8.87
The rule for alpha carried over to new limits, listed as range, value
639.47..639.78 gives 8.43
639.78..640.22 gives 9.05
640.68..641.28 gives 10.1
